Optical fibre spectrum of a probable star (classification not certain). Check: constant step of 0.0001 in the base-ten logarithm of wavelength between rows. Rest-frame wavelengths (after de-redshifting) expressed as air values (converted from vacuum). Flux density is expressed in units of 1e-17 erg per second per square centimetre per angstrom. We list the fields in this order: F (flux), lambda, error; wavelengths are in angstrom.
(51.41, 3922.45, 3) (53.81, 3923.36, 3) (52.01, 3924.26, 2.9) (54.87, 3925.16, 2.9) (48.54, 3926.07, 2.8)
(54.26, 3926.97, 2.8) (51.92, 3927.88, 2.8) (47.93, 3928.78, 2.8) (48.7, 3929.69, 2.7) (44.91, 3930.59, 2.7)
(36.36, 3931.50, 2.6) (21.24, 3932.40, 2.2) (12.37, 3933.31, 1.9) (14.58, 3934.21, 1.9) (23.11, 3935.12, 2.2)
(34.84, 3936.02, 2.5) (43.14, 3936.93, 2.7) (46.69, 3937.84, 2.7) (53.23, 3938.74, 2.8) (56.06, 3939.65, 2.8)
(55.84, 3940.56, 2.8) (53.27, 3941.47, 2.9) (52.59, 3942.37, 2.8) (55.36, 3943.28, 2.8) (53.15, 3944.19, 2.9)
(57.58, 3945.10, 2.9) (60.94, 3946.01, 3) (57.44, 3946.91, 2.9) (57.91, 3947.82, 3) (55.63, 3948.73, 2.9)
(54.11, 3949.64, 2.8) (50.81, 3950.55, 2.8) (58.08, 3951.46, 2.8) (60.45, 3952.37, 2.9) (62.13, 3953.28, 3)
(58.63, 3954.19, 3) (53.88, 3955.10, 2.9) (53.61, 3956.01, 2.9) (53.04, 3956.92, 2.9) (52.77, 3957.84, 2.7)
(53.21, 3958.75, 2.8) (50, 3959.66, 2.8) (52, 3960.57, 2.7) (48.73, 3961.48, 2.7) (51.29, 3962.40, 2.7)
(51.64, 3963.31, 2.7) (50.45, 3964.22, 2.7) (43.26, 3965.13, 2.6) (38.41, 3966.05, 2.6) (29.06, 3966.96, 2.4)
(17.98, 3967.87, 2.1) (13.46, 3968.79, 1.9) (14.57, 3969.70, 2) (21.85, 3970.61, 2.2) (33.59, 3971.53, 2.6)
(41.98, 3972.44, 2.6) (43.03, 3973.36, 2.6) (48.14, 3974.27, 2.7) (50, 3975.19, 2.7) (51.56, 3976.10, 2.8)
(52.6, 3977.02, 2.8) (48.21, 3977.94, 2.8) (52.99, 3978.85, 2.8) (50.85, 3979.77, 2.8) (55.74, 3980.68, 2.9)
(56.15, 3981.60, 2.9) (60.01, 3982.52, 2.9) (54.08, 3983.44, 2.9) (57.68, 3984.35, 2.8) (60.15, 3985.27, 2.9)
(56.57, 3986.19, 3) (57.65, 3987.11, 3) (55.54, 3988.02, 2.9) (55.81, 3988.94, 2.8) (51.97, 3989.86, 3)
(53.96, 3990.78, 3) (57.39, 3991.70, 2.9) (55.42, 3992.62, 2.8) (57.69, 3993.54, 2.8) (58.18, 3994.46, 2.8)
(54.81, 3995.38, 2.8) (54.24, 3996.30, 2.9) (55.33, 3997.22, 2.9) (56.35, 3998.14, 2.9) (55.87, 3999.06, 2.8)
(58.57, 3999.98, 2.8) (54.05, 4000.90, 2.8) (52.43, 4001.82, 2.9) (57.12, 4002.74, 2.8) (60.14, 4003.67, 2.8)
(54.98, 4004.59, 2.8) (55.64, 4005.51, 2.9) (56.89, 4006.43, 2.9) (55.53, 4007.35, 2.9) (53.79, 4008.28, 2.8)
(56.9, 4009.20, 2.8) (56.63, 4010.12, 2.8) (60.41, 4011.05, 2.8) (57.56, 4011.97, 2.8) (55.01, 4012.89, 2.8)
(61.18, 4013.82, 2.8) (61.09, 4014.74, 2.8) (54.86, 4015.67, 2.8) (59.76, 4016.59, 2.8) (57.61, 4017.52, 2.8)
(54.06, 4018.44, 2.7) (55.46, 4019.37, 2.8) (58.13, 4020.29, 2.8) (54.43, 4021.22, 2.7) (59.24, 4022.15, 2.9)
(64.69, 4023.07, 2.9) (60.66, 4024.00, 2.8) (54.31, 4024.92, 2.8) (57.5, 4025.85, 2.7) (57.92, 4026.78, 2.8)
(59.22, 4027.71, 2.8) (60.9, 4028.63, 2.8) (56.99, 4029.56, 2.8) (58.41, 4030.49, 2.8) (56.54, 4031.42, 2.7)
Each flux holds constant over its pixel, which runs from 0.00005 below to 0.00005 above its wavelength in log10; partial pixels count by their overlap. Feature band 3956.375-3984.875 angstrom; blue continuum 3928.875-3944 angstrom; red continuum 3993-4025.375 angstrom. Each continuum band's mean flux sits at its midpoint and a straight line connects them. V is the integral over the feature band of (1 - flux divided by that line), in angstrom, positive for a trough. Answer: 2.0 angstrom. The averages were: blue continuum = 41.2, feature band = 45.2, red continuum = 57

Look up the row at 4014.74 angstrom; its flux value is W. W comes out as 61.09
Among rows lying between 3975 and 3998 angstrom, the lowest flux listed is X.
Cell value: 48.21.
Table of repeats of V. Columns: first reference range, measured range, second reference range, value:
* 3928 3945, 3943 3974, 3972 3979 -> -1.3 angstrom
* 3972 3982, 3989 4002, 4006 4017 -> -0.4 angstrom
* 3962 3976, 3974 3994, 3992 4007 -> -3.6 angstrom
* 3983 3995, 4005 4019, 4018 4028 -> 0.0 angstrom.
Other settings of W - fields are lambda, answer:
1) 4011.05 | 60.41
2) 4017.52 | 57.61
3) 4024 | 60.66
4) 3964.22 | 50.45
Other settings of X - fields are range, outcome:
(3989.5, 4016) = 51.97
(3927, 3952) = 12.37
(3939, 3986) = 13.46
